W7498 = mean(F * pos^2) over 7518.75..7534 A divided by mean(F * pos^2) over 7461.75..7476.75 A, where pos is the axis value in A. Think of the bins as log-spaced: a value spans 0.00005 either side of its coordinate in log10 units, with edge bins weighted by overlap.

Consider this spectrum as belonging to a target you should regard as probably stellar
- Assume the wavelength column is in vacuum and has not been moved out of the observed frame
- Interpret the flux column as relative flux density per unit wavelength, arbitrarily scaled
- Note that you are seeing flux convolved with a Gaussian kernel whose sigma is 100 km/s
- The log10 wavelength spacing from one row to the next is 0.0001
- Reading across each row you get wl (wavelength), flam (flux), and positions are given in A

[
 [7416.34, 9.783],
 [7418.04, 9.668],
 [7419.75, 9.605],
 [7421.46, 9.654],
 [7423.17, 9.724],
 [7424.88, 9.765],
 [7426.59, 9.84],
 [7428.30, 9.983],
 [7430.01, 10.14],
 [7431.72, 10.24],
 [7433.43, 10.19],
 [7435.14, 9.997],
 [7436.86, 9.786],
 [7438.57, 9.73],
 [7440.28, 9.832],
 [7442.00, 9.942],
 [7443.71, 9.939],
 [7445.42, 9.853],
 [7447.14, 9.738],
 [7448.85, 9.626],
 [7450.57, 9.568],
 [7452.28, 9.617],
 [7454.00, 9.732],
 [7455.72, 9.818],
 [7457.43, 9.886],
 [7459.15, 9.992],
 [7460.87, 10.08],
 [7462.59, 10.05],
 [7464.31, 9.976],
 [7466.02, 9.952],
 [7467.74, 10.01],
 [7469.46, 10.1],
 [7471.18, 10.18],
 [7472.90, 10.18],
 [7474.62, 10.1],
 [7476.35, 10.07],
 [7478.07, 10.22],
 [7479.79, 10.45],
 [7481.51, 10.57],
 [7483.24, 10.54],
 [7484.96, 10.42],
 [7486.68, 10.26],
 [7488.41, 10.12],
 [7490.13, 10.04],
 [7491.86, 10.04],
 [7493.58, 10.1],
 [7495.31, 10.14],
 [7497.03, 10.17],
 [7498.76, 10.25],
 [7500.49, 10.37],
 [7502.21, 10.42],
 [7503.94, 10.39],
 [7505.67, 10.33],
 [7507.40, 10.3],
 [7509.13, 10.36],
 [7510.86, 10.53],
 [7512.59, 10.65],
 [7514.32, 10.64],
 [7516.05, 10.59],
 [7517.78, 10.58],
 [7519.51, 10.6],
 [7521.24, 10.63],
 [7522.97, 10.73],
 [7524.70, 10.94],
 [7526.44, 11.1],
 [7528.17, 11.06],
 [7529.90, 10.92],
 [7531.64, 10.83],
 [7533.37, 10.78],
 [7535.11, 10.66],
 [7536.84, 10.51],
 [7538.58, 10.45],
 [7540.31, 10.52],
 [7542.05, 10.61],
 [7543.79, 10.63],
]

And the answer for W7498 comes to 1.09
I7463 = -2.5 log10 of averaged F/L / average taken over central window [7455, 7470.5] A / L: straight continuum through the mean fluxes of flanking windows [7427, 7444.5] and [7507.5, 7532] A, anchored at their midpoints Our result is 0.02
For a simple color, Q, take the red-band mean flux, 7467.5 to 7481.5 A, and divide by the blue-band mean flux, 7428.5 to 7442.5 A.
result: 1.02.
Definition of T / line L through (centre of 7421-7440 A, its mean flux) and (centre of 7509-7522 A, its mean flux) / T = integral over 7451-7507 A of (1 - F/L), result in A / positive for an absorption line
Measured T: 0.9 A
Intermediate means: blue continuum 9.92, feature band 10.1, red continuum 10.6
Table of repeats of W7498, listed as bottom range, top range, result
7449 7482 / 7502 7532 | 1.08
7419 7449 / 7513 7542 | 1.11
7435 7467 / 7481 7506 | 1.06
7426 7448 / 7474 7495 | 1.04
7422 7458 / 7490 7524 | 1.08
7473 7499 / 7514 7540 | 1.06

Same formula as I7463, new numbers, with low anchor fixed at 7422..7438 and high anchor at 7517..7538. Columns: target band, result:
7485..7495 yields 0.03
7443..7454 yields 0.04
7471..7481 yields 0.01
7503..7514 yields 0.02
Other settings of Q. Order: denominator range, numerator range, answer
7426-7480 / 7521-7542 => 1.08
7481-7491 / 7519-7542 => 1.04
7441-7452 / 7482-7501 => 1.05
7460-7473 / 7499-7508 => 1.03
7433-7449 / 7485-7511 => 1.04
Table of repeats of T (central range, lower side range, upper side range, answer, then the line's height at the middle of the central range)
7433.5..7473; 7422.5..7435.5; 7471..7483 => 0.9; 10.1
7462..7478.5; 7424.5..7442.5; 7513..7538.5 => 0.3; 10.3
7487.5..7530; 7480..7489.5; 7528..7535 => 0.6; 10.6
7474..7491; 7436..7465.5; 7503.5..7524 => -0.2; 10.2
